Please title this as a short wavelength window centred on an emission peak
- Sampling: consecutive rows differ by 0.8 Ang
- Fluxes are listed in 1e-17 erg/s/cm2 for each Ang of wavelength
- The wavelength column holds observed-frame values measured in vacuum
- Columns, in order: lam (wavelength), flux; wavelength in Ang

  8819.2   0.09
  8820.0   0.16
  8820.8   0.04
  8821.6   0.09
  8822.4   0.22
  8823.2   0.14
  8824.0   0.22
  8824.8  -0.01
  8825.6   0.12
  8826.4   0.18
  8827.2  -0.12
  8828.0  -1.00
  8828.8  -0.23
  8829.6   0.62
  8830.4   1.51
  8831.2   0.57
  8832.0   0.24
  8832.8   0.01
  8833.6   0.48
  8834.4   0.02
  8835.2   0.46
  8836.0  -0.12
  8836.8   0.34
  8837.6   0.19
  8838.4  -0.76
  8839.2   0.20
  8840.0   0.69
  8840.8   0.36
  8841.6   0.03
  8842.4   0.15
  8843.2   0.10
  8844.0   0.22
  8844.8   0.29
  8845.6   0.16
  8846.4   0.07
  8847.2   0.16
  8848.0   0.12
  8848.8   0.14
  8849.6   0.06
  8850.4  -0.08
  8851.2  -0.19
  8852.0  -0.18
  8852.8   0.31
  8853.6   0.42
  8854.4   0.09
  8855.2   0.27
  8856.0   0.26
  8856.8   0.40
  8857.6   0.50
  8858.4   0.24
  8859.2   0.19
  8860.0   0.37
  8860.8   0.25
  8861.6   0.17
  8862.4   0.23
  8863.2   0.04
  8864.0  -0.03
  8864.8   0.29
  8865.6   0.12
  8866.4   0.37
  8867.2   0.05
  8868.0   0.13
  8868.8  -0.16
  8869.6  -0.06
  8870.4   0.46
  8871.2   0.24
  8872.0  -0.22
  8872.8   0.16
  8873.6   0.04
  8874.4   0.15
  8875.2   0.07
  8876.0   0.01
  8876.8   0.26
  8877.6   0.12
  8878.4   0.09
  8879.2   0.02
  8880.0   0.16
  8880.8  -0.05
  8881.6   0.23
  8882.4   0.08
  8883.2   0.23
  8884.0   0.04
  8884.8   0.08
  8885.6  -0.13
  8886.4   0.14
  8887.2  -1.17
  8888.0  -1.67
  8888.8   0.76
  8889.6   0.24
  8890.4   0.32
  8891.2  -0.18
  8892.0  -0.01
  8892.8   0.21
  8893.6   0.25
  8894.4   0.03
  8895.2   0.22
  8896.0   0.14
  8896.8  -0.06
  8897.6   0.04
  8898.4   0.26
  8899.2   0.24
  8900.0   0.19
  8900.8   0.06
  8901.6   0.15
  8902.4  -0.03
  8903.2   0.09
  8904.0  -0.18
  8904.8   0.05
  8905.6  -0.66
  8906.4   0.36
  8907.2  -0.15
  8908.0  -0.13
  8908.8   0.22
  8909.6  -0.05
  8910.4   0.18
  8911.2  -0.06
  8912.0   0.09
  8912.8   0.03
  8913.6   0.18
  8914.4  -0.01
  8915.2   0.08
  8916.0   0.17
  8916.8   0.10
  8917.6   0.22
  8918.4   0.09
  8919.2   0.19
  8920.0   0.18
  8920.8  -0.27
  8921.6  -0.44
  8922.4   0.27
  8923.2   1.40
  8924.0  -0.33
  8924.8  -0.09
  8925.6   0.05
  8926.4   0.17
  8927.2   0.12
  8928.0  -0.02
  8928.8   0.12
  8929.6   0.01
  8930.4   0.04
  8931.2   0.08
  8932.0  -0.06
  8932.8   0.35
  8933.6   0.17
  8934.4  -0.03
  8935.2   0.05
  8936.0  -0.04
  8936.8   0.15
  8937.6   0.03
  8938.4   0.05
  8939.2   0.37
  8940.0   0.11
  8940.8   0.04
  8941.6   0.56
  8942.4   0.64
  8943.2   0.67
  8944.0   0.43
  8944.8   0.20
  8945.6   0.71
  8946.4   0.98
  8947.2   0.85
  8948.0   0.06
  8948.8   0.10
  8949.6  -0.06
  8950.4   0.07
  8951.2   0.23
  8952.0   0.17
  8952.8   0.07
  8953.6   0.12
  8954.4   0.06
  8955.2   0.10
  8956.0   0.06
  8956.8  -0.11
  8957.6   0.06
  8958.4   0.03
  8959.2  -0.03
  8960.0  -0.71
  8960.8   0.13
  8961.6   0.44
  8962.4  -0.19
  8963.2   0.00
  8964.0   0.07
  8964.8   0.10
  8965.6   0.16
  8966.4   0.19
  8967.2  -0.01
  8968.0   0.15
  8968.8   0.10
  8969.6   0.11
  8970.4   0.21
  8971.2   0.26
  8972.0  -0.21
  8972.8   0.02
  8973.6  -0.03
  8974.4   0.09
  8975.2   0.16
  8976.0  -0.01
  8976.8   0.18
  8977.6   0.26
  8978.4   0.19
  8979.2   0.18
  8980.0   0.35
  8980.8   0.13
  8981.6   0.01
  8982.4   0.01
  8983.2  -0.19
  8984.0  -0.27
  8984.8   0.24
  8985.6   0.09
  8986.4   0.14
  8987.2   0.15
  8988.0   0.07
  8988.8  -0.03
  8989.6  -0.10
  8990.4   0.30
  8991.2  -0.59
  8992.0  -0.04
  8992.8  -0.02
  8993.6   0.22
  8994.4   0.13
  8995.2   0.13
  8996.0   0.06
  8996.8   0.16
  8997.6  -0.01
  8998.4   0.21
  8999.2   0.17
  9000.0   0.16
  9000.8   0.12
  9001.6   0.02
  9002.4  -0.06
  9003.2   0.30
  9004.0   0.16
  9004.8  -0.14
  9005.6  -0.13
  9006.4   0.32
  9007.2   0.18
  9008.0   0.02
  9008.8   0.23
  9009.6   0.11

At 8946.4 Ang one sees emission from [O III]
